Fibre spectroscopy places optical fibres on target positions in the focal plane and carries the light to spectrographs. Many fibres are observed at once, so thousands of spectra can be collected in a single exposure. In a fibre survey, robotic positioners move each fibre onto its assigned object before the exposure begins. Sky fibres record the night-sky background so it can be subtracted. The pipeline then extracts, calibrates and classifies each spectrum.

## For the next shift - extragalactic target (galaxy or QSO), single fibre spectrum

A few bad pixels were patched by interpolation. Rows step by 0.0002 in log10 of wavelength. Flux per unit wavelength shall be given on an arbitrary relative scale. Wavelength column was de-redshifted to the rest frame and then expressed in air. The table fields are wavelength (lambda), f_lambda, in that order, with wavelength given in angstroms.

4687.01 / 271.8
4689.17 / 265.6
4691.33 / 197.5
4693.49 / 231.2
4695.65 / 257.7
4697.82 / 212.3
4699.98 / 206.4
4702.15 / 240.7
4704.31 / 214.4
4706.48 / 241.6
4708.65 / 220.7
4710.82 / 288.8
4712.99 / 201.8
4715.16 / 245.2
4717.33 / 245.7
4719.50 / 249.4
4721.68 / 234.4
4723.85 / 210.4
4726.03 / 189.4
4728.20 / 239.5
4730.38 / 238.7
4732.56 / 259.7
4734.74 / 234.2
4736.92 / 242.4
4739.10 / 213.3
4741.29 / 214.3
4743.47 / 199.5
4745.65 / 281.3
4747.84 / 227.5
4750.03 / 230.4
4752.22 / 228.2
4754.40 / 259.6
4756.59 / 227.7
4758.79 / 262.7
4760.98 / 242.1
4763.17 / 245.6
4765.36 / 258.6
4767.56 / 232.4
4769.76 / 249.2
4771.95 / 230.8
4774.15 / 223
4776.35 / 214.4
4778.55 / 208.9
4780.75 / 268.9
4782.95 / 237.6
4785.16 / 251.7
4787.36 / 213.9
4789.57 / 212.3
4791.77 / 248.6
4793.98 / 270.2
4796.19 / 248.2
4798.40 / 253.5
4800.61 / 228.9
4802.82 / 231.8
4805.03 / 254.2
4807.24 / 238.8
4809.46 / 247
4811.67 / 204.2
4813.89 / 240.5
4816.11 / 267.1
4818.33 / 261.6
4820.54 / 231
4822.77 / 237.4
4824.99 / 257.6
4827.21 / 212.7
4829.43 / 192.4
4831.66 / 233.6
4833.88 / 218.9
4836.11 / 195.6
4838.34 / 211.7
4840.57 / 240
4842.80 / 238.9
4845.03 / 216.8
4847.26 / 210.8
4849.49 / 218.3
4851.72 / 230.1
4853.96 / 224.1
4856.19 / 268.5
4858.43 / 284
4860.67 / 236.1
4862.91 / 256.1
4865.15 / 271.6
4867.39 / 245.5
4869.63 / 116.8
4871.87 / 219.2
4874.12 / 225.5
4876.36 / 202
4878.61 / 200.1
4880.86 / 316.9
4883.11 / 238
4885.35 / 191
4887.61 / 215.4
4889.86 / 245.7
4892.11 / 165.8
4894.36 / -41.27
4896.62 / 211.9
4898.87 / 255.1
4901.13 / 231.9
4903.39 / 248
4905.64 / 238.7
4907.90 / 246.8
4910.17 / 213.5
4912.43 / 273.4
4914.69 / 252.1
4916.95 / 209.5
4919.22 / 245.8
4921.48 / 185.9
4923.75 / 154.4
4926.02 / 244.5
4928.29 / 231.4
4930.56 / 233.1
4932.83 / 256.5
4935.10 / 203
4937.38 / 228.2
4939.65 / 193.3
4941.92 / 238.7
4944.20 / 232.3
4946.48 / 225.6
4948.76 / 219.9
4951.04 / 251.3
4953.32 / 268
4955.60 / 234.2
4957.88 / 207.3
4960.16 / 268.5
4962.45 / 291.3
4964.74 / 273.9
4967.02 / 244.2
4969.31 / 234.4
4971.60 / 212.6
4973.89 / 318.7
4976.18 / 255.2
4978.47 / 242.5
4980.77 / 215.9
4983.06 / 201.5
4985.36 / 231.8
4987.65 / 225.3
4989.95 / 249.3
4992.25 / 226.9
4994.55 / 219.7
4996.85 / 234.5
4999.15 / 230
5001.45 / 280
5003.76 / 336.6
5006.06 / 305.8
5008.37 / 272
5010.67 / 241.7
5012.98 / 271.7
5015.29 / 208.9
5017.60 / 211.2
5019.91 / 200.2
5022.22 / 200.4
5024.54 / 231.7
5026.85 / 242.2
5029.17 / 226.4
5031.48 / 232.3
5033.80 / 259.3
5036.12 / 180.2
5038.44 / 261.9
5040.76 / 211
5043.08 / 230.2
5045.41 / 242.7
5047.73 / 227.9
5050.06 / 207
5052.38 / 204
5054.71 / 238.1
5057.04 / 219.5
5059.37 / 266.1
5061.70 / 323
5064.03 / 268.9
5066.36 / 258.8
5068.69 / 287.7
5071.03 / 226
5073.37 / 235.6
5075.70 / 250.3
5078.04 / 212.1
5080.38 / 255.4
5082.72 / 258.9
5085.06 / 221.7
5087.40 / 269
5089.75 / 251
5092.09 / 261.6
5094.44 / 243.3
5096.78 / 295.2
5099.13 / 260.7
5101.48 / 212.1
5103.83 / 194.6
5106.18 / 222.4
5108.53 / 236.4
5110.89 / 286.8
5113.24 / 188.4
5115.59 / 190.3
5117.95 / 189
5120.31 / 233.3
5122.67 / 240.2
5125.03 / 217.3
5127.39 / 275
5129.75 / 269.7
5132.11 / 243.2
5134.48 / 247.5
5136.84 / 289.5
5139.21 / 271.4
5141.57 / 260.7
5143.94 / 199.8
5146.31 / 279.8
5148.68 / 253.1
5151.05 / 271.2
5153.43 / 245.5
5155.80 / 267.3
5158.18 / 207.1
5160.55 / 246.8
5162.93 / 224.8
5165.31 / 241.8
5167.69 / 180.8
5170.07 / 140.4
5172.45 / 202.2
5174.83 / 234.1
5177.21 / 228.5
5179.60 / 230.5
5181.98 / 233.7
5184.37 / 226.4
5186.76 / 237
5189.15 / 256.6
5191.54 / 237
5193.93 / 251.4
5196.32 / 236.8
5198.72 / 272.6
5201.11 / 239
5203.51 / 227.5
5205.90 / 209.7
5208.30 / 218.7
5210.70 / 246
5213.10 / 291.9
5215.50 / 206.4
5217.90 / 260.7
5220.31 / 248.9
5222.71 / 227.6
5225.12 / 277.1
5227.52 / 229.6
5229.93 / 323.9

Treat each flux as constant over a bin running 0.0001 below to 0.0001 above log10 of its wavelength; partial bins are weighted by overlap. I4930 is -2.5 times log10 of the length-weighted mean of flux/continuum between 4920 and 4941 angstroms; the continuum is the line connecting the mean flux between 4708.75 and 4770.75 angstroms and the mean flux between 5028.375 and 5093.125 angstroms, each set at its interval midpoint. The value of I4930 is 0.12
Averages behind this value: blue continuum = 237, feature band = 215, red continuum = 242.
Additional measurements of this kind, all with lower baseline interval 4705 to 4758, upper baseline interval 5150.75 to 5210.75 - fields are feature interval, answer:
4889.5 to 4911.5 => 0.16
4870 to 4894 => 0.11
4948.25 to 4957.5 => -0.04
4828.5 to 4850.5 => 0.07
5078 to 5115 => -0.05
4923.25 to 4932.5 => 0.04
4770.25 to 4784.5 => 0.01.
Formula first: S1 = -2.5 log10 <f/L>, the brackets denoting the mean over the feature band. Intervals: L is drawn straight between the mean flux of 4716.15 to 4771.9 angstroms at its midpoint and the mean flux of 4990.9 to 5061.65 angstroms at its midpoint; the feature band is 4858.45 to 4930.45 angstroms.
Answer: 0.09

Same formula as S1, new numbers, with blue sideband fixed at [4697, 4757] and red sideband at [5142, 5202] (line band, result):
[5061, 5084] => -0.10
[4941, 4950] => 0.02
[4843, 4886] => 0.01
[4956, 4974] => -0.08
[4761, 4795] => -0.02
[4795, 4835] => -0.02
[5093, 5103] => -0.08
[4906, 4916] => -0.06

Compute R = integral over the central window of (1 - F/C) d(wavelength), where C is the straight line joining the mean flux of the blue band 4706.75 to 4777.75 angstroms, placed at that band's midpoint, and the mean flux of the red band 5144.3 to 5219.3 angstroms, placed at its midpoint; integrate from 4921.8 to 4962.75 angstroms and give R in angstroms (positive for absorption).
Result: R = 0.9 angstroms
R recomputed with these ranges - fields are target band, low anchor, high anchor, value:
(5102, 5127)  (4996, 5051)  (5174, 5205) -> 1.9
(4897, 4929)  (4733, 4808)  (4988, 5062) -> 1.1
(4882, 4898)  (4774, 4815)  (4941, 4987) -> 4.3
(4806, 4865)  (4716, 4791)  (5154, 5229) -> 0.1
